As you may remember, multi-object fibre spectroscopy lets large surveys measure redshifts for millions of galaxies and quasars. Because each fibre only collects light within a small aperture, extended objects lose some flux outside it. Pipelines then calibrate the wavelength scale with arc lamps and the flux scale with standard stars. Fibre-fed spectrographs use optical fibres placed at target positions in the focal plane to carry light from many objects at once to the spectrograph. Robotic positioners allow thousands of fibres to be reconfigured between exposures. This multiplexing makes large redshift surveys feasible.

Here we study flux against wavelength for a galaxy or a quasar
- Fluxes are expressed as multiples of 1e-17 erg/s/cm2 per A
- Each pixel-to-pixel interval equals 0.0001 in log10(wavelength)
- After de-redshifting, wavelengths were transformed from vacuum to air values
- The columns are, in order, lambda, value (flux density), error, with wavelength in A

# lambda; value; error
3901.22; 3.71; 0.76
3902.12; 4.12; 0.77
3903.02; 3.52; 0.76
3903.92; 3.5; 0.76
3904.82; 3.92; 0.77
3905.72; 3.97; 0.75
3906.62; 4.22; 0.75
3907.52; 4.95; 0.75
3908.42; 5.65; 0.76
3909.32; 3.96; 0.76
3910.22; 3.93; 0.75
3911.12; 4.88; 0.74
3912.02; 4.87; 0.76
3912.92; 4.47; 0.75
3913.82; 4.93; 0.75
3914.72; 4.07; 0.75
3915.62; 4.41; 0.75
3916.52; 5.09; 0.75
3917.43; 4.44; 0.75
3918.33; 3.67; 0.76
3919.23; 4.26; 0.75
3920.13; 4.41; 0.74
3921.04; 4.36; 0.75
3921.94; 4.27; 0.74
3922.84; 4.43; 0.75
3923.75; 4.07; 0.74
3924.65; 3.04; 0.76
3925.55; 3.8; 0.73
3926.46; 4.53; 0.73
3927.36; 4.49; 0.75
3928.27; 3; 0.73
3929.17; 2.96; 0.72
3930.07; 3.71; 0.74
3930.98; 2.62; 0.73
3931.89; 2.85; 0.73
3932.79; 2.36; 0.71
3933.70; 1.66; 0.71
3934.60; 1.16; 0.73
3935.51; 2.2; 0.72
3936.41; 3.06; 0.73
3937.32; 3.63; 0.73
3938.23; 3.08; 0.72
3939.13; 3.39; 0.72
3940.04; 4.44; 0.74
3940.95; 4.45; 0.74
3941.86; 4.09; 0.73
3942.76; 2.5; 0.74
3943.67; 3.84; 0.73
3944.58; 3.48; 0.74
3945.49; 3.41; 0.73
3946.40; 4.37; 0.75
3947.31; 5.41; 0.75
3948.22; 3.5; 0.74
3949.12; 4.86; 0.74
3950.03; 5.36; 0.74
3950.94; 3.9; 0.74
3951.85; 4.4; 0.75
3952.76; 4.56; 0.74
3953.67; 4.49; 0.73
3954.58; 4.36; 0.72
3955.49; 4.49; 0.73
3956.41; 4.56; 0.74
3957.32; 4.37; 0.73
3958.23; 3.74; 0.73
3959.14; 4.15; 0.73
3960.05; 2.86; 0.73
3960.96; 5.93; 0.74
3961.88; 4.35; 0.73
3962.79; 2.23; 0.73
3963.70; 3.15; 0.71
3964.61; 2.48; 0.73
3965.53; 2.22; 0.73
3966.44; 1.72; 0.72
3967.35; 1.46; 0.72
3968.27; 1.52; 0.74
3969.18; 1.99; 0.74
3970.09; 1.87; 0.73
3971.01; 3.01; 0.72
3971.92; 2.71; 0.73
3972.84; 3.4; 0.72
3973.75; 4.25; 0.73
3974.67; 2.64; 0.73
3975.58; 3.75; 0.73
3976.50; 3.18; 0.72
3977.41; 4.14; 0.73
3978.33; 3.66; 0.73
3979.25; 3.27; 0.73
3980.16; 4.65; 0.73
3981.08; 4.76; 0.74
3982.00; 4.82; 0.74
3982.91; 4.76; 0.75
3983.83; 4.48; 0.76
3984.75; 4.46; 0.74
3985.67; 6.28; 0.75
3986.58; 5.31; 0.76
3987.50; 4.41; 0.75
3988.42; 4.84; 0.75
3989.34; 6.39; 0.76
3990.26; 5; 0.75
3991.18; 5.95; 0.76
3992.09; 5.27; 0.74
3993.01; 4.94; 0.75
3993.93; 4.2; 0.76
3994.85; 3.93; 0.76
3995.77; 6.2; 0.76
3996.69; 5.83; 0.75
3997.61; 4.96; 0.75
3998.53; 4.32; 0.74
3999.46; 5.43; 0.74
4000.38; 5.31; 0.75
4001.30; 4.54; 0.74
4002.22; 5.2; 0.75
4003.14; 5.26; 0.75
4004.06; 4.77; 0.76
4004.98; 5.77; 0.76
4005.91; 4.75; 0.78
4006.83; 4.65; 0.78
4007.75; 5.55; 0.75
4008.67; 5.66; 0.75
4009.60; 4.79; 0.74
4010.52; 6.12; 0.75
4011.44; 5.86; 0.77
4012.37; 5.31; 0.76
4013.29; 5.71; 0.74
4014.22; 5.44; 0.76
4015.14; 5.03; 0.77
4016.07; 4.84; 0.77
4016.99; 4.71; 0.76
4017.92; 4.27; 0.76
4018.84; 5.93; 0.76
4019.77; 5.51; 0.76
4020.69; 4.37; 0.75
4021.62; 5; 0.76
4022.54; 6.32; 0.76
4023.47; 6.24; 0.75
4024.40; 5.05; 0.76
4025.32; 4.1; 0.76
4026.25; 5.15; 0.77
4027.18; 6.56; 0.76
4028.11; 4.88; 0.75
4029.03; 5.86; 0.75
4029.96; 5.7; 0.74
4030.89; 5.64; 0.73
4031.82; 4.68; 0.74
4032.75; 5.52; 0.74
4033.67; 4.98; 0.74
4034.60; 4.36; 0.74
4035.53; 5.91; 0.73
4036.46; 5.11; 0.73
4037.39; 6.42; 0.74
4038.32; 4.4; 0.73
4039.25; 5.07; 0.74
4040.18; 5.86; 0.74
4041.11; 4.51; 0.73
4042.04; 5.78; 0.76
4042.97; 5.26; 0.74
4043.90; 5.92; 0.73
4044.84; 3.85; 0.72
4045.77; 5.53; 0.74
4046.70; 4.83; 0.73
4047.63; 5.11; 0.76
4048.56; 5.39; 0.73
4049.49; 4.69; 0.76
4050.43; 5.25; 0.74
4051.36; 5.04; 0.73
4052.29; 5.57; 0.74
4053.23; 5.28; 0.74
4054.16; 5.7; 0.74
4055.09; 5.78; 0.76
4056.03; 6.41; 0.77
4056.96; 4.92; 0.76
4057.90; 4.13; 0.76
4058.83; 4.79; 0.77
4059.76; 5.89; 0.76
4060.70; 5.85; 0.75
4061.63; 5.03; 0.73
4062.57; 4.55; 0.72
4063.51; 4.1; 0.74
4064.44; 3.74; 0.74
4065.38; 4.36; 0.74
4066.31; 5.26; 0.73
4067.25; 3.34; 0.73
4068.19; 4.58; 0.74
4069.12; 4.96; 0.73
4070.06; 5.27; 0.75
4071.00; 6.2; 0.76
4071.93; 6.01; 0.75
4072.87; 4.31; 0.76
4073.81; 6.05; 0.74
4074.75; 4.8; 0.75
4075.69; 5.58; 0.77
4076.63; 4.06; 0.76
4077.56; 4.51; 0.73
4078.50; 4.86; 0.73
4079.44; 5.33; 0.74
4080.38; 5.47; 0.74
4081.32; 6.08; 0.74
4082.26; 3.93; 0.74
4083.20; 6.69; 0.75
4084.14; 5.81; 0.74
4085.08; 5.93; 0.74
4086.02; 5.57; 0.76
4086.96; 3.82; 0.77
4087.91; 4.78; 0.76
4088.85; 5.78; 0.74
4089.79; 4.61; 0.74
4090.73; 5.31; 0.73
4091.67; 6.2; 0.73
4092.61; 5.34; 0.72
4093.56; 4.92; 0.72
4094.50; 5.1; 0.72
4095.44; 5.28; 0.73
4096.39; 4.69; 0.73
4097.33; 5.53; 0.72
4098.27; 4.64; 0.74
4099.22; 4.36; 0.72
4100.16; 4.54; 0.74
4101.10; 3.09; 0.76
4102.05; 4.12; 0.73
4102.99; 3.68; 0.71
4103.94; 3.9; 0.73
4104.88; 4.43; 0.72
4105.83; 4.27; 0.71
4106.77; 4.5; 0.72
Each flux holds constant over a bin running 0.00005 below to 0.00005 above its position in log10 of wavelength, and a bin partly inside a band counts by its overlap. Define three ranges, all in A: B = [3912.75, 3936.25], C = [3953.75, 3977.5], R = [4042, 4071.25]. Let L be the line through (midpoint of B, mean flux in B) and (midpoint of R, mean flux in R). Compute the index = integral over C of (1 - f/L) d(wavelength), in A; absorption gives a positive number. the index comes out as 4.8 A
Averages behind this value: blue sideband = 3.65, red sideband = 5.05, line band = 3.26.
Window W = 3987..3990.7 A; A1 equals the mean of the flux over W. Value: 5.15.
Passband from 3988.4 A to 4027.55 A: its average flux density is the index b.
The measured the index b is 5.23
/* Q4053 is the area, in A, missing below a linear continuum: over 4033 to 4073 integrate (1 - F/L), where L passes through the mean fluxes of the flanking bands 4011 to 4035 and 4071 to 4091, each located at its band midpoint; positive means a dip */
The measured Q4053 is 1.1 A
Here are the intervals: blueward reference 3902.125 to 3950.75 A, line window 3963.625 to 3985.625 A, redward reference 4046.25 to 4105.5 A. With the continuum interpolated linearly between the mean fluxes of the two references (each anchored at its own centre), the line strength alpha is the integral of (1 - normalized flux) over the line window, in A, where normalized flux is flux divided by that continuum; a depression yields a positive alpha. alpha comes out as 4.8 A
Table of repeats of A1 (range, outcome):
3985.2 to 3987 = 5.82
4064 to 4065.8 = 4.04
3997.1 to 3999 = 4.65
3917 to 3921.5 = 4.23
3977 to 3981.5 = 4.09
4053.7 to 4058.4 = 5.38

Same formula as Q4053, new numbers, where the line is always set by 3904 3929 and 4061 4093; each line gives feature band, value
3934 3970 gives 7.3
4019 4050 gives -2.6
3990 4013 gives -2.4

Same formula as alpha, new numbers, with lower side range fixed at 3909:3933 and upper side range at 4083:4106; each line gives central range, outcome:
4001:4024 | -4.10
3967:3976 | 3.37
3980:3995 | -2.24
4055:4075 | -1.14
